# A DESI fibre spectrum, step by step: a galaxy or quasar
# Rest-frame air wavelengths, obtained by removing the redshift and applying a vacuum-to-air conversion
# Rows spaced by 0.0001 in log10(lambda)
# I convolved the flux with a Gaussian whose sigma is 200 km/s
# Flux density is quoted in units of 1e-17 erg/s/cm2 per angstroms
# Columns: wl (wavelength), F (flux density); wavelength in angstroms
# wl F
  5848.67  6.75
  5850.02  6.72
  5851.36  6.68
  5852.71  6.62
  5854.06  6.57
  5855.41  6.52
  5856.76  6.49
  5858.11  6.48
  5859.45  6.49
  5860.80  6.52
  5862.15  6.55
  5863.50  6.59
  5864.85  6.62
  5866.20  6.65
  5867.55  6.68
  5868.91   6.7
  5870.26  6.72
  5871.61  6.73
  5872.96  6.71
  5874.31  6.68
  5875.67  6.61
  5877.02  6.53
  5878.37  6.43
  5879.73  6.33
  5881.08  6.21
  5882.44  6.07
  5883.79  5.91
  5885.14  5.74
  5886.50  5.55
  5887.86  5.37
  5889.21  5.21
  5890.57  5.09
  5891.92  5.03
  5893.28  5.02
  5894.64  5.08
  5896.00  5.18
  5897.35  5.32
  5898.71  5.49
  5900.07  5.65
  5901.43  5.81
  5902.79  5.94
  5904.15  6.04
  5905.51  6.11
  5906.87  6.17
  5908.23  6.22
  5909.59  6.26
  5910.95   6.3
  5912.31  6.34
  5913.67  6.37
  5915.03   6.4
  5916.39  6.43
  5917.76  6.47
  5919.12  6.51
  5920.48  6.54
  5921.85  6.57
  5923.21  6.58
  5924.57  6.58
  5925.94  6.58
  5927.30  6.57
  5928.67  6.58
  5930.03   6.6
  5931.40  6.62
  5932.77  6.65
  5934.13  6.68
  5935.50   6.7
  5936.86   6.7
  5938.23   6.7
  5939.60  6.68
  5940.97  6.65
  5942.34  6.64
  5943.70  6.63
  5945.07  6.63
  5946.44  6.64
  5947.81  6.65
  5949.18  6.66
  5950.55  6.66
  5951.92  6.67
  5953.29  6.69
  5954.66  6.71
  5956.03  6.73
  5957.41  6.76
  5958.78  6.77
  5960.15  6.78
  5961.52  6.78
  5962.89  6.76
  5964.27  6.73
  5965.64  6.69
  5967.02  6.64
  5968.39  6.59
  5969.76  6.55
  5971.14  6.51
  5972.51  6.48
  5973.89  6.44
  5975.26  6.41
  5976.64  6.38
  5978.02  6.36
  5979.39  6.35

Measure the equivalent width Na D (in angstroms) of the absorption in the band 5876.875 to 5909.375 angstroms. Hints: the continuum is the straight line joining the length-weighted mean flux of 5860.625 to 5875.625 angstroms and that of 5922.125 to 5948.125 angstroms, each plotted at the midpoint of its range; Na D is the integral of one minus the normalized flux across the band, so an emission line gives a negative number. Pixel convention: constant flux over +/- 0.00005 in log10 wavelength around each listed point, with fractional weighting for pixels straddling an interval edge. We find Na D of 4.5 angstroms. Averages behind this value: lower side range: 6.65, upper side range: 6.63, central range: 5.72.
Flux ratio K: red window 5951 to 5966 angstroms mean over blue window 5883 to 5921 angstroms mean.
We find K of 1.15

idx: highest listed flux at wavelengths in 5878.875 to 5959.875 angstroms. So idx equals 6.77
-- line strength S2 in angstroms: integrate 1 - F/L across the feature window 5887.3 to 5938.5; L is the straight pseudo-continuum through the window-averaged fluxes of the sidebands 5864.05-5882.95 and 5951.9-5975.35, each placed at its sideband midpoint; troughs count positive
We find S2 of 3.7 angstroms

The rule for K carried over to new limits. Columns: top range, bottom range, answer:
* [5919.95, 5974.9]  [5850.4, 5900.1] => 1.08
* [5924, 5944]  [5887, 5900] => 1.27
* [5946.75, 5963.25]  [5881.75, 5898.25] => 1.25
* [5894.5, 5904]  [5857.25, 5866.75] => 0.85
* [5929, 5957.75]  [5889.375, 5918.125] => 1.14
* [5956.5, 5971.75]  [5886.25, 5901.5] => 1.26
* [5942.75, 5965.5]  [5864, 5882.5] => 1.02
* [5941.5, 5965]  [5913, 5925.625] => 1.03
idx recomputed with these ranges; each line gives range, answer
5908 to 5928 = 6.58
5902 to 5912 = 6.3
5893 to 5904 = 5.94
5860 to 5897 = 6.73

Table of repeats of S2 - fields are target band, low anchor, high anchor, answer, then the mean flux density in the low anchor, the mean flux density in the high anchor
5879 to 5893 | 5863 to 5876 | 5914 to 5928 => 2.08 angstroms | 6.67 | 6.52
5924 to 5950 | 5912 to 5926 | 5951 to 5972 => -0.26 angstroms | 6.49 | 6.69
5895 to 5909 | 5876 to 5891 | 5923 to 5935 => 0.91 angstroms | 5.89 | 6.61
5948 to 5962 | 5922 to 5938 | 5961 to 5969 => -0.09 angstroms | 6.62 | 6.7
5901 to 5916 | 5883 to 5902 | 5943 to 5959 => -1.16 angstroms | 5.39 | 6.68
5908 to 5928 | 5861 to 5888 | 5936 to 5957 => 0.32 angstroms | 6.39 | 6.67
